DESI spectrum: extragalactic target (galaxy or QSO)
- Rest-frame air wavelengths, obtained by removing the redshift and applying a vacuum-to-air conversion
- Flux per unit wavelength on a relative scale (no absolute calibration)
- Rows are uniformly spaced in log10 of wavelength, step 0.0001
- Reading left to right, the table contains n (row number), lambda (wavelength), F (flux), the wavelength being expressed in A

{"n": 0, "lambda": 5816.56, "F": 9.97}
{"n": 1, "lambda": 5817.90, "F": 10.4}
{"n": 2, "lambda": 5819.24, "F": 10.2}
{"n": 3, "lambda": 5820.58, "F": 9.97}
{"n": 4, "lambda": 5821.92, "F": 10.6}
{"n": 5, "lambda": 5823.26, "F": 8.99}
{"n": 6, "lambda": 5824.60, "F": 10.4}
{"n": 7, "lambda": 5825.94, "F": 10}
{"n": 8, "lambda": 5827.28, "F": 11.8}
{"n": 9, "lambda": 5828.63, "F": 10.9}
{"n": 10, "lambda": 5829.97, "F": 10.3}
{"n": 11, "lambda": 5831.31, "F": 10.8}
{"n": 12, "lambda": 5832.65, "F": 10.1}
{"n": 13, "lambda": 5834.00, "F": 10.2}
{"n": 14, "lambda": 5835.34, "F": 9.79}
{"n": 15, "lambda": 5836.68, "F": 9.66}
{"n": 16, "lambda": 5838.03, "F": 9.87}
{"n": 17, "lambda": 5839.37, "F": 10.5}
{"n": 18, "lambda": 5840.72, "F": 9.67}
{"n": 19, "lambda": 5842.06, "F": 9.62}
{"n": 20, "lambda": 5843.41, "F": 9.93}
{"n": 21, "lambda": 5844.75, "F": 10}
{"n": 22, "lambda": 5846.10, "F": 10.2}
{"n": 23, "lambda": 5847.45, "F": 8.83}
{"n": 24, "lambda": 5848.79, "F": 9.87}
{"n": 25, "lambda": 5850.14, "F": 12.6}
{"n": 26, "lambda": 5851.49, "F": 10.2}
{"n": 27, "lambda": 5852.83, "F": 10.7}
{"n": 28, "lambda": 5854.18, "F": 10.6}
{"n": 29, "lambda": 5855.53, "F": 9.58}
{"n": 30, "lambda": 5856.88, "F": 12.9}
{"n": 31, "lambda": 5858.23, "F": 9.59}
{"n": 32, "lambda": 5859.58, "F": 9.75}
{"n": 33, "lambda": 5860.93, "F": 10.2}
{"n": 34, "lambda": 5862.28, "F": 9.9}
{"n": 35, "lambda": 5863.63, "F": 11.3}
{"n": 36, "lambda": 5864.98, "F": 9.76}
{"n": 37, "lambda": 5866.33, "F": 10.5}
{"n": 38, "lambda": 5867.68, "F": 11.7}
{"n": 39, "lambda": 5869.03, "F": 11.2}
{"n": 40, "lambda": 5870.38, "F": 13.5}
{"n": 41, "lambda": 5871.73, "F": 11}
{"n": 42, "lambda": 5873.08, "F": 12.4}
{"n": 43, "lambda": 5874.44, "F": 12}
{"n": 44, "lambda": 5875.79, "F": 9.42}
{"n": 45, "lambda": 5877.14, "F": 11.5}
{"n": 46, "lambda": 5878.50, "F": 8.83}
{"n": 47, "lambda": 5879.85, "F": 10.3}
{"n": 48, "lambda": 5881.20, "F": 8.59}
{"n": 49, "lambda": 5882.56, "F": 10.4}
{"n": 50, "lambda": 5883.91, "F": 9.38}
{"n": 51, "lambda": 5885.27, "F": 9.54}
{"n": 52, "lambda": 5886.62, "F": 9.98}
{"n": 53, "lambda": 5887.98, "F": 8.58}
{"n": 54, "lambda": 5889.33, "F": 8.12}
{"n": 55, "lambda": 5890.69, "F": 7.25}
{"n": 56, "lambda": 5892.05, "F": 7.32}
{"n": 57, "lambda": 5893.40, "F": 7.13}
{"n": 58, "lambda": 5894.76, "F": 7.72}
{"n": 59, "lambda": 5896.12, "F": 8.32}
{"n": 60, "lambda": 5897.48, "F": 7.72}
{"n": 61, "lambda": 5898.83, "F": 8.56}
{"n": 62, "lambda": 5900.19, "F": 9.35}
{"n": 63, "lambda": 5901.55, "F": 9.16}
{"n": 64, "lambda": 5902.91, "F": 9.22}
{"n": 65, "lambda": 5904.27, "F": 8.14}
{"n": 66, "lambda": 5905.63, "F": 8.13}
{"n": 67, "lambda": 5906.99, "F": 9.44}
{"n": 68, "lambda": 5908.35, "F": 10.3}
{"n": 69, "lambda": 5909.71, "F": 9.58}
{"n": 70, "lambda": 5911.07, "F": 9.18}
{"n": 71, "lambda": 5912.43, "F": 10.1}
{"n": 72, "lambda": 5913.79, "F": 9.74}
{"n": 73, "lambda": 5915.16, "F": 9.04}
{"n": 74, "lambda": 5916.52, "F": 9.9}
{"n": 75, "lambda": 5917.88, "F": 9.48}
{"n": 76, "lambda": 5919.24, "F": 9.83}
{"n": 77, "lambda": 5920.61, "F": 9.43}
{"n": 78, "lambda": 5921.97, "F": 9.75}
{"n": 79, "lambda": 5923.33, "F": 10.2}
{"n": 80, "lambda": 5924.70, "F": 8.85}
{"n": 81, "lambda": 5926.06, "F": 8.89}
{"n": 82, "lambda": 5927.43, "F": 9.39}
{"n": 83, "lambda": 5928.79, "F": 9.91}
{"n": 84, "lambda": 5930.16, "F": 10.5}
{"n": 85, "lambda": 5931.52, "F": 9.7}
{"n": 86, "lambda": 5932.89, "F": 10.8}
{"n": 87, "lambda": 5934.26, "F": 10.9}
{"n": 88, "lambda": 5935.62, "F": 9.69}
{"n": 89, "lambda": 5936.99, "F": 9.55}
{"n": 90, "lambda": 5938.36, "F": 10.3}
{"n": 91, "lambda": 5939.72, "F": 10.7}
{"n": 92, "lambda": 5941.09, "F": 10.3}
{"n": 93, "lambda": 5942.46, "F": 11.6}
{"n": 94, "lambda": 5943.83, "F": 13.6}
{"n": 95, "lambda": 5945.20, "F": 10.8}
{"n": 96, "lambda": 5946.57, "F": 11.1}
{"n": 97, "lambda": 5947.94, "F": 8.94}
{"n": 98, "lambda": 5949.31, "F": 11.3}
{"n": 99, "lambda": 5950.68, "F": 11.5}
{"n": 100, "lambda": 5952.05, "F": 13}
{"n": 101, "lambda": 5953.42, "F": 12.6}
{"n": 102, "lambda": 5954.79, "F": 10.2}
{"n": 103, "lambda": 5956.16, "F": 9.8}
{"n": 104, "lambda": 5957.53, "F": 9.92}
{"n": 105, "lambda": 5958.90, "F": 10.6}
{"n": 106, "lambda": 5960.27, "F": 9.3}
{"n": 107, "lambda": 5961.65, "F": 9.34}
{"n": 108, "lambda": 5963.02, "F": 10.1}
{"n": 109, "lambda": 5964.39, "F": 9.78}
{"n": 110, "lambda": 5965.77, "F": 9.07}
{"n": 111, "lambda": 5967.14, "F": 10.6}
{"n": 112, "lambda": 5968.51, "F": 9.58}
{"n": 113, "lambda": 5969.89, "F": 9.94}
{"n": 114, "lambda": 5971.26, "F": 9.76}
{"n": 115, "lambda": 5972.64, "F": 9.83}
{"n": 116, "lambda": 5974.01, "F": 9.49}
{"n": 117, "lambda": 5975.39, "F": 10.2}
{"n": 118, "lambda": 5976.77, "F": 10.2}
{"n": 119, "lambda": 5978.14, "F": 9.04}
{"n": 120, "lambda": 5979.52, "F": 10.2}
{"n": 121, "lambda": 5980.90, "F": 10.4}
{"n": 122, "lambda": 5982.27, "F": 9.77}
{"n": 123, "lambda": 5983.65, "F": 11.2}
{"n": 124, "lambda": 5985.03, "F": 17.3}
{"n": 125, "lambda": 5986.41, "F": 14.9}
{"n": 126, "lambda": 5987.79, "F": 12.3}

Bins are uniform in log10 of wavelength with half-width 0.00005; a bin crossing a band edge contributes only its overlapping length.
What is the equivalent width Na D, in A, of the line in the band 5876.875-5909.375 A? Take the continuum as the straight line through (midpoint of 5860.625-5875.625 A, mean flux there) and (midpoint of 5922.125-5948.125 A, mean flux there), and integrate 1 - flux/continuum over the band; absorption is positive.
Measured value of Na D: 6.0 A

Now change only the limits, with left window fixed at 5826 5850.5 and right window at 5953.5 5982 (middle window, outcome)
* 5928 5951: -1.5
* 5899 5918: 1.4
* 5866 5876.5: -1.4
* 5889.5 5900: 2.4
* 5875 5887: 0.4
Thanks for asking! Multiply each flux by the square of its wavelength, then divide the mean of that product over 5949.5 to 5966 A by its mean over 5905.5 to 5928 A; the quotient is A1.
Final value 1.12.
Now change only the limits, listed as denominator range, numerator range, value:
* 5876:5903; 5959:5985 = 1.17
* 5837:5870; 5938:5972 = 1.05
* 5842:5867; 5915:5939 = 0.97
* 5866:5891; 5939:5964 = 1.08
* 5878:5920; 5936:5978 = 1.18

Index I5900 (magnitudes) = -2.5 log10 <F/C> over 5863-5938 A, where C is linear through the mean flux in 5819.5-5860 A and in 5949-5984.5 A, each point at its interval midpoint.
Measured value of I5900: 0.07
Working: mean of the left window 10.3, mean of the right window 10.3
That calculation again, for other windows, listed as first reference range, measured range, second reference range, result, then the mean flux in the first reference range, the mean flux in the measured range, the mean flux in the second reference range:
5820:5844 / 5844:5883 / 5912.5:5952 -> -0.042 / 10.2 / 10.6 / 10.2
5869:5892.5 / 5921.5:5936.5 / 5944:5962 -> 0.066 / 9.95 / 9.87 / 10.8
